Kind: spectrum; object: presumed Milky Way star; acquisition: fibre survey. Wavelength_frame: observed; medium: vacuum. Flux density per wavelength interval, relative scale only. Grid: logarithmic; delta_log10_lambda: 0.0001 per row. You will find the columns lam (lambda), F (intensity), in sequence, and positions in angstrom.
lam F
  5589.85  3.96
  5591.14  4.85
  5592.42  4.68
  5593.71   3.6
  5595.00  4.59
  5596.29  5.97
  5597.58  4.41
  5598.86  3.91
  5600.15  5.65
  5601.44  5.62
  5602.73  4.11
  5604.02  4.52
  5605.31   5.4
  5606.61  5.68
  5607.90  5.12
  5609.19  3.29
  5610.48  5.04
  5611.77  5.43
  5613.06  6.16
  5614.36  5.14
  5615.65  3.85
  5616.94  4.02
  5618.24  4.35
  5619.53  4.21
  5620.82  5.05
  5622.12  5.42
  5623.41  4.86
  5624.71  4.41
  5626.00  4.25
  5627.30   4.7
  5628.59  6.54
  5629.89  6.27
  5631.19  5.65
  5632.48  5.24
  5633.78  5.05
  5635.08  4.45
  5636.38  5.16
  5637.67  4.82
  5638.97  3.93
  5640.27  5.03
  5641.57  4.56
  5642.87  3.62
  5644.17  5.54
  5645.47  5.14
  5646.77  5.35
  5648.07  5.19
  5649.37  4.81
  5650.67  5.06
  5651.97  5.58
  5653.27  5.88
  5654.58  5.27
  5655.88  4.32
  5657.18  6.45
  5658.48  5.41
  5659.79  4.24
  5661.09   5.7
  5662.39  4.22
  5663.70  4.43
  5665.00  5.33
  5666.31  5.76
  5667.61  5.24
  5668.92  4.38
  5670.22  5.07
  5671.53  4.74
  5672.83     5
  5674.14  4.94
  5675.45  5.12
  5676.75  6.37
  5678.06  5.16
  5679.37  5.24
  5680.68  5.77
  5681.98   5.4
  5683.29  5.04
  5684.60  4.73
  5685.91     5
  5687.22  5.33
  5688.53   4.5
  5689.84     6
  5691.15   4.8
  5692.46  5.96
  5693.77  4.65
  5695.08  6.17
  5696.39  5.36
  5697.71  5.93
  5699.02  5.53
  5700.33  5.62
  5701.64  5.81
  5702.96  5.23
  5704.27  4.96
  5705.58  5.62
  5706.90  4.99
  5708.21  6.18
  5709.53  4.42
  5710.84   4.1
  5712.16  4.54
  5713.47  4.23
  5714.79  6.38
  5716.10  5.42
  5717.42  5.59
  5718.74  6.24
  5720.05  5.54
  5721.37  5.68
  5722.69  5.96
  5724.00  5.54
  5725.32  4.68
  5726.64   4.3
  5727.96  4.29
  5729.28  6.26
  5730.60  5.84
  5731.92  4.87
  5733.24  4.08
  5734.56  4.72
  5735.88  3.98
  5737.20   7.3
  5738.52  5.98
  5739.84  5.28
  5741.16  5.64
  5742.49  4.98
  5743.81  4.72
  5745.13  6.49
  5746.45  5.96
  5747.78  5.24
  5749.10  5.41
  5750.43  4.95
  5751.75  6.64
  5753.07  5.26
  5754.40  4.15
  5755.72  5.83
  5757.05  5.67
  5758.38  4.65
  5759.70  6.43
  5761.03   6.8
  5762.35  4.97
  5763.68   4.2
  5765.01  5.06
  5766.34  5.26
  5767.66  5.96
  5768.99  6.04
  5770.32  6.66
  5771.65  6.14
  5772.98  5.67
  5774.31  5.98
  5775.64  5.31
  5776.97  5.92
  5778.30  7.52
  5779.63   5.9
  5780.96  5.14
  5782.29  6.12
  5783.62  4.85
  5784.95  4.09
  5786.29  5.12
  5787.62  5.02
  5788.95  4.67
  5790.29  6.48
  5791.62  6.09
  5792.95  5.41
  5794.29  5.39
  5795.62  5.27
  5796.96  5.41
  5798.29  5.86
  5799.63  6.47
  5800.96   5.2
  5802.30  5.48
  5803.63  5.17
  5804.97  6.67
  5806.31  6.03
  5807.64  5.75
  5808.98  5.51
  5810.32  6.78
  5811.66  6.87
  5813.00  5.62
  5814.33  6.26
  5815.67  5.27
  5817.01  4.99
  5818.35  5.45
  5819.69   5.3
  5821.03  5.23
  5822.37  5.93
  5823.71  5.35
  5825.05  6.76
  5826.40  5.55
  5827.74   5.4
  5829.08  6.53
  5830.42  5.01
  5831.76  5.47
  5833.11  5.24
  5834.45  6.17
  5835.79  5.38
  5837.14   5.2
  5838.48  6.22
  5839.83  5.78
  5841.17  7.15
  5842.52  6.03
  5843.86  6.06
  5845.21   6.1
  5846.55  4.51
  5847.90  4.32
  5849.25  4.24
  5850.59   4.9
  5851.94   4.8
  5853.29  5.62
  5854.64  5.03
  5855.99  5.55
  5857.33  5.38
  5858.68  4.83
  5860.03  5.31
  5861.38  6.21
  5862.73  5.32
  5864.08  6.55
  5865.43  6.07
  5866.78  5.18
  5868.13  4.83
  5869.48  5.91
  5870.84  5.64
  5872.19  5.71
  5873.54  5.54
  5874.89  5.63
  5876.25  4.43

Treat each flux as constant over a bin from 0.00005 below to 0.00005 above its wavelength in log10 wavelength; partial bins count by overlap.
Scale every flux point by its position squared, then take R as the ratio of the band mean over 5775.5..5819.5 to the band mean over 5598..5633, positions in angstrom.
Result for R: 1.2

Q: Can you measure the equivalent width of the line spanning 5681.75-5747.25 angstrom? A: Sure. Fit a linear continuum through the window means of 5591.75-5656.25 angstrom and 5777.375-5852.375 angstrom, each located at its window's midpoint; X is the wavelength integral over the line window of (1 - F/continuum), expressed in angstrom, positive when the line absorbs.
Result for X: -0.8 angstrom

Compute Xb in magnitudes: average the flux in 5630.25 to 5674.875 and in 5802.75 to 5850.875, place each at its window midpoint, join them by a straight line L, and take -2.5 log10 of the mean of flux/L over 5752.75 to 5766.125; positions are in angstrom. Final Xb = 0.03 mag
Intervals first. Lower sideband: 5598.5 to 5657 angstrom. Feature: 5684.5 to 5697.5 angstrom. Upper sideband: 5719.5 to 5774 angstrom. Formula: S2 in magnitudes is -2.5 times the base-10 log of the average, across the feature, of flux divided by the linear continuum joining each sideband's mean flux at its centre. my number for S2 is -0.02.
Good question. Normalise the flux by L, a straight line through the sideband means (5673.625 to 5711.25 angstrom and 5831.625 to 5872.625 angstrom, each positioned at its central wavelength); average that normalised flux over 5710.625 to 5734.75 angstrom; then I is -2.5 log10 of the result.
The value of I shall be 0.03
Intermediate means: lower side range 5.32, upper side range 5.51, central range 5.2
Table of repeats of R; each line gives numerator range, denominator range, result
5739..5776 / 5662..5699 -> 1.09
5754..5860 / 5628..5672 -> 1.16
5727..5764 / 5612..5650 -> 1.14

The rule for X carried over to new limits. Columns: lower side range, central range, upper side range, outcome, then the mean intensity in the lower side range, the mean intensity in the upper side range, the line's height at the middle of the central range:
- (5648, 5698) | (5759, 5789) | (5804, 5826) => 0.2 angstrom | 5.21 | 5.85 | 5.66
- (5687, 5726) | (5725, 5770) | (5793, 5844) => 1.2 angstrom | 5.37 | 5.76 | 5.51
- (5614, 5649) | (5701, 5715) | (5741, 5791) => 0.4 angstrom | 4.88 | 5.55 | 5.26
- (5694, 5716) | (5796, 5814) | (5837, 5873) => -1.5 angstrom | 5.31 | 5.5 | 5.44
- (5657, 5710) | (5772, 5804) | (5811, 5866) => -0.6 angstrom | 5.26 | 5.58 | 5.48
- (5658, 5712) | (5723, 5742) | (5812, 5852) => 0.4 angstrom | 5.2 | 5.56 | 5.32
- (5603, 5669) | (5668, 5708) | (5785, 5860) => -1.1 angstrom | 4.99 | 5.57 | 5.15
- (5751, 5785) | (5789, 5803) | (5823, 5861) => -0.2 angstrom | 5.65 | 5.5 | 5.59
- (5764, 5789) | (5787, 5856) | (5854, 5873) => -0.5 angstrom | 5.61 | 5.54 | 5.57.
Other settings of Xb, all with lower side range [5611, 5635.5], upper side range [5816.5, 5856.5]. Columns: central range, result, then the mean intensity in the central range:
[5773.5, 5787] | -0.043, 5.59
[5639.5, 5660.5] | -0.003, 5.09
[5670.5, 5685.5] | -0.017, 5.22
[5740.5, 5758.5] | -0.023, 5.42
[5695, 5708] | -0.066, 5.52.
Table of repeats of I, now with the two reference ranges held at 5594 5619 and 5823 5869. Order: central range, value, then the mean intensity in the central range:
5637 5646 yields 0.06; 4.66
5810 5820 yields -0.07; 5.8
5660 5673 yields 0.01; 4.96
